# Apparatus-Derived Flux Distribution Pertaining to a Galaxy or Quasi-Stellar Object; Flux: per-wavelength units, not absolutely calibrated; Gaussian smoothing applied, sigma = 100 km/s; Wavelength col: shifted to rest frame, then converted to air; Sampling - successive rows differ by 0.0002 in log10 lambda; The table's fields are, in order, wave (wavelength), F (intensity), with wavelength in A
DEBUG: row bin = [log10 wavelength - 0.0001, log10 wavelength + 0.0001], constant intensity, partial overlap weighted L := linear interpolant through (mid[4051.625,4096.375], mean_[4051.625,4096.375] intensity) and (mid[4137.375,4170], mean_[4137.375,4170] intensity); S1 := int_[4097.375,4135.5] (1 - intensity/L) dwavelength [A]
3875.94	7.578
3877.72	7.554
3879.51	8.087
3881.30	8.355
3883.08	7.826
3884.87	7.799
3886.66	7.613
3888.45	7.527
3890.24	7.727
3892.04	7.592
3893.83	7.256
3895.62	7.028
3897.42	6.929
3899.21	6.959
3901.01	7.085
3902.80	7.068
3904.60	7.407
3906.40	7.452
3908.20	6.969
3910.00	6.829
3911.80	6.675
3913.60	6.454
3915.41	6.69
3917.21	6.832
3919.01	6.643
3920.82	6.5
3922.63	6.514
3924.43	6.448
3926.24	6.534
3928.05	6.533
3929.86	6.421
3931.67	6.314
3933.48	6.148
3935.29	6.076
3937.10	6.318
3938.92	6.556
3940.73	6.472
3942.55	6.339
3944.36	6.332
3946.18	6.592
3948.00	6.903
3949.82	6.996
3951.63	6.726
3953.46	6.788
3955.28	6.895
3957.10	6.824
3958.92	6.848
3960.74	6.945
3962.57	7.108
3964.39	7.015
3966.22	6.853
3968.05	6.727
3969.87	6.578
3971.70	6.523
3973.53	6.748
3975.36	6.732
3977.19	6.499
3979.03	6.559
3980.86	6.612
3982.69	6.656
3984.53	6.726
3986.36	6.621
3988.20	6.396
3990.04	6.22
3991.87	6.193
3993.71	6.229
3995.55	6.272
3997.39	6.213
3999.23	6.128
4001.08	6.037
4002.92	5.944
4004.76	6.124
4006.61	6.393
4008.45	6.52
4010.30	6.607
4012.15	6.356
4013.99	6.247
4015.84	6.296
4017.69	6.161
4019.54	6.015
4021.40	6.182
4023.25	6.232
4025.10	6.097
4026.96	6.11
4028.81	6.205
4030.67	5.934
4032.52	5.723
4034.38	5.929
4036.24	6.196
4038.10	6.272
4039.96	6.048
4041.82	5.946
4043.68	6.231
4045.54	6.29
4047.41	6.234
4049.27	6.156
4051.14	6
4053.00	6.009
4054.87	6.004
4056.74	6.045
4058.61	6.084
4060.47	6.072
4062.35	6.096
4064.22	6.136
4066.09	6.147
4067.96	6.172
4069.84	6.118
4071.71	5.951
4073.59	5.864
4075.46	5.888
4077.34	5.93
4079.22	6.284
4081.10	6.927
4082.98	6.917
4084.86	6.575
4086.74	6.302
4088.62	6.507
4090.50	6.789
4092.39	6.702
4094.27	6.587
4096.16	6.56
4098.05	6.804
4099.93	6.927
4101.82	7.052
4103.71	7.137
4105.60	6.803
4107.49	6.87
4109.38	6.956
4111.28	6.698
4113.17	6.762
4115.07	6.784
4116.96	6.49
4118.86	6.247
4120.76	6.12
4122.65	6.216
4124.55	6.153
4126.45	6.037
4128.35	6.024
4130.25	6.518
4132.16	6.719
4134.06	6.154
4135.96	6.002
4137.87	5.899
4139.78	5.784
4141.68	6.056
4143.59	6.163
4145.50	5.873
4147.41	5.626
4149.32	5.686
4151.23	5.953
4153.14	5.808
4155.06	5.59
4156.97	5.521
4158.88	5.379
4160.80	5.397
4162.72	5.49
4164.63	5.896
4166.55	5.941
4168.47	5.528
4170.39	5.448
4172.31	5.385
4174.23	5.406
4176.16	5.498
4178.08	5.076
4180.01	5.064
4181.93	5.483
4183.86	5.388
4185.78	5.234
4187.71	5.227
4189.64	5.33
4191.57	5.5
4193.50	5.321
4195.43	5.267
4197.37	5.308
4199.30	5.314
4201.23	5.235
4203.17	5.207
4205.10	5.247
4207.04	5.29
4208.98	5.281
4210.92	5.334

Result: -3.7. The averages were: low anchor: 6.27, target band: 6.57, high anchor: 5.73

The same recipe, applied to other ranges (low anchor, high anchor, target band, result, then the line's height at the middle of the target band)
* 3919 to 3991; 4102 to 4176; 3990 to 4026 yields 1.3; 6.45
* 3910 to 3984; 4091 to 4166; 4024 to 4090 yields 2.4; 6.39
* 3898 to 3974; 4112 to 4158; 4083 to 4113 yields -2.7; 6.21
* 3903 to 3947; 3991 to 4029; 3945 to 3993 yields -2.3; 6.4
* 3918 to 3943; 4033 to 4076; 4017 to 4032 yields 0.1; 6.16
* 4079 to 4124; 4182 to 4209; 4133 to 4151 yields 0.5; 6.08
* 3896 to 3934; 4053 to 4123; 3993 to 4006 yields 0.9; 6.6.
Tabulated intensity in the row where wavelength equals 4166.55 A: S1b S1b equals 5.941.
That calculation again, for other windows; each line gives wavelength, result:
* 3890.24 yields 7.727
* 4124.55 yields 6.153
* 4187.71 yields 5.227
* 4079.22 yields 6.284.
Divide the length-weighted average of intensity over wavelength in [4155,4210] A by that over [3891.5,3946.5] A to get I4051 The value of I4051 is 0.80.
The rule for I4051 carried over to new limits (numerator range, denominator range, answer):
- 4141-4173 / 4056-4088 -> 0.92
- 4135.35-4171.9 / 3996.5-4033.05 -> 0.93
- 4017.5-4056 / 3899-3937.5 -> 0.91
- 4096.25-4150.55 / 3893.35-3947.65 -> 0.96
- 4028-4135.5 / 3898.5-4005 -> 0.96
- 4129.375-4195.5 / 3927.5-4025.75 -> 0.87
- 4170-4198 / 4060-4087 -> 0.86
